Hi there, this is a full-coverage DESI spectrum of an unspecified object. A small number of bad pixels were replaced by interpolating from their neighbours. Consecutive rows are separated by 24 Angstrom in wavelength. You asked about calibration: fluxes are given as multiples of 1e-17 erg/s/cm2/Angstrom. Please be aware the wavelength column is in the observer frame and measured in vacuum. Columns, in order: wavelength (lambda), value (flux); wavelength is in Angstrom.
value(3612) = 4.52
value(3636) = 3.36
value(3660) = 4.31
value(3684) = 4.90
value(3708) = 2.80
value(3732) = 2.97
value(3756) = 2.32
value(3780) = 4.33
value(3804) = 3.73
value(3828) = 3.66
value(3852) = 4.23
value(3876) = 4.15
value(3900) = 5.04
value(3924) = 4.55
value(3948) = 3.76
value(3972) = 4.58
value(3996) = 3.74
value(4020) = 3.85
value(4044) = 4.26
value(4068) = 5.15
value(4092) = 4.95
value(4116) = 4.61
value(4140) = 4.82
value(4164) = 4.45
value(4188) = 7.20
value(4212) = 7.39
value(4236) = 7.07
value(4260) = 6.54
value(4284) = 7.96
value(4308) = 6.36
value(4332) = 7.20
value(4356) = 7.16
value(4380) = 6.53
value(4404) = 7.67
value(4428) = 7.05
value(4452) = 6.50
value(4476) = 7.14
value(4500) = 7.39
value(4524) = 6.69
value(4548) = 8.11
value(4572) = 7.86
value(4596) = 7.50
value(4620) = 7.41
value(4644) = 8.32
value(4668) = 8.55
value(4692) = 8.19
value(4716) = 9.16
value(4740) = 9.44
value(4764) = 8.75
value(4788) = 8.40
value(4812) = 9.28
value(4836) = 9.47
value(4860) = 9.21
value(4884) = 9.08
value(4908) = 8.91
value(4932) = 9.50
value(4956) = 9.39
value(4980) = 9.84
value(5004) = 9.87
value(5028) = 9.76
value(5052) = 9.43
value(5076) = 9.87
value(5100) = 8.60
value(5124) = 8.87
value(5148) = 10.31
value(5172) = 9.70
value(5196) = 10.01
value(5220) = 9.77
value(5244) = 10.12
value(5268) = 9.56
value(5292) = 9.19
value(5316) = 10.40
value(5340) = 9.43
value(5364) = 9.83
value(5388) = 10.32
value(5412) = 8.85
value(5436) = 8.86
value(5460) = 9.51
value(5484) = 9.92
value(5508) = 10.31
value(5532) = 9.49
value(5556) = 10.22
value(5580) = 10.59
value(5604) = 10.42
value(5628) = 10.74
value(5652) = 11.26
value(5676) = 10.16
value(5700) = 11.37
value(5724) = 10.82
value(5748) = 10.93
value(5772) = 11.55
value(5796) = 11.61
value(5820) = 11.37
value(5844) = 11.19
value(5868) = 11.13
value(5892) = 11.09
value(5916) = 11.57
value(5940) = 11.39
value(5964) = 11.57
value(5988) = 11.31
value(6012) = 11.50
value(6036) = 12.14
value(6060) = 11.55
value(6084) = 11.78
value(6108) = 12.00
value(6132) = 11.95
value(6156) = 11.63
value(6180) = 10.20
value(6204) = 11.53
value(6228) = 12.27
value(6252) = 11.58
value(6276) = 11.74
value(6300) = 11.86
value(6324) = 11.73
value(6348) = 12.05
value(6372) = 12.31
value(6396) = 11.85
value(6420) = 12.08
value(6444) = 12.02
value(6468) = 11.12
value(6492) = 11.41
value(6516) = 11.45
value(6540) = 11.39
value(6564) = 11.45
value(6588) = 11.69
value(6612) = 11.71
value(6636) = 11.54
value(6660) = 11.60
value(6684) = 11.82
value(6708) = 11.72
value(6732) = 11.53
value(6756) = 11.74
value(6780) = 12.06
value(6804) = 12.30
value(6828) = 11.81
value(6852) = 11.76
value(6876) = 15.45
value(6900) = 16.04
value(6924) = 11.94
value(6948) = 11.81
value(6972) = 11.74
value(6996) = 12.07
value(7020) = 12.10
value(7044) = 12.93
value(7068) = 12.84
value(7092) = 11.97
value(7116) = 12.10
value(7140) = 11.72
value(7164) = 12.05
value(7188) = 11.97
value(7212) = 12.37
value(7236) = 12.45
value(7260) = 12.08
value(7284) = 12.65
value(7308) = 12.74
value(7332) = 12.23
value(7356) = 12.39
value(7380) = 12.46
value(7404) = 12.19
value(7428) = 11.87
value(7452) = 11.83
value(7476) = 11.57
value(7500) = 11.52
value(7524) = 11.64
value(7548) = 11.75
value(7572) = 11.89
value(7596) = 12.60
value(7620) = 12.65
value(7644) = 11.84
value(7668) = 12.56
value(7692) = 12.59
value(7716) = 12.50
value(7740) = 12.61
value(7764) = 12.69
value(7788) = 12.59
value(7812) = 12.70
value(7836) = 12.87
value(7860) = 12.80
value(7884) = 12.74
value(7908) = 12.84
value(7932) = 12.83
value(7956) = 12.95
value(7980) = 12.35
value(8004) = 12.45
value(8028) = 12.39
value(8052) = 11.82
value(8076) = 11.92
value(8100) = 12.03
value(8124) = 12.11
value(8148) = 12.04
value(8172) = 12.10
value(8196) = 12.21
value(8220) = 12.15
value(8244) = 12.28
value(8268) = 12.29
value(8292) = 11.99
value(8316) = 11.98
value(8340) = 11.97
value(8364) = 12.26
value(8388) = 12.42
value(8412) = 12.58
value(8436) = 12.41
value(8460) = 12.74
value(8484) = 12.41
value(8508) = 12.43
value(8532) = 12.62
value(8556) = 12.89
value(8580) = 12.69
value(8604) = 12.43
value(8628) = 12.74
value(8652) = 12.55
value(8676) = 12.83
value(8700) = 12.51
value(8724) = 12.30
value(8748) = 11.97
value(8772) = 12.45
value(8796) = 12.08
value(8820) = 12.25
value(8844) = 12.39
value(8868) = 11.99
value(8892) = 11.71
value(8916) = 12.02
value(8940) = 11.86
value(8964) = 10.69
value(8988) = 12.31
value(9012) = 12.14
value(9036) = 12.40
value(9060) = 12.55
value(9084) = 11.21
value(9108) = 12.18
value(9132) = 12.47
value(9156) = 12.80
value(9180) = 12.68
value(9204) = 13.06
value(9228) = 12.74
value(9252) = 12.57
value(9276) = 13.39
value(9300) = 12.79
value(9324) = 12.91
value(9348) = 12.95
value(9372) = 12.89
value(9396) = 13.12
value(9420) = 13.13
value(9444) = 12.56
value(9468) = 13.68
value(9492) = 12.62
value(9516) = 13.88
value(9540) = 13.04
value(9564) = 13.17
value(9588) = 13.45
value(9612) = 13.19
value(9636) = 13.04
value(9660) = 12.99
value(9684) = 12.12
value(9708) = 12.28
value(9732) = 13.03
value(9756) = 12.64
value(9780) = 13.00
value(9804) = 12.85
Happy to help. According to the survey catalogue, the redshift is 0.05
